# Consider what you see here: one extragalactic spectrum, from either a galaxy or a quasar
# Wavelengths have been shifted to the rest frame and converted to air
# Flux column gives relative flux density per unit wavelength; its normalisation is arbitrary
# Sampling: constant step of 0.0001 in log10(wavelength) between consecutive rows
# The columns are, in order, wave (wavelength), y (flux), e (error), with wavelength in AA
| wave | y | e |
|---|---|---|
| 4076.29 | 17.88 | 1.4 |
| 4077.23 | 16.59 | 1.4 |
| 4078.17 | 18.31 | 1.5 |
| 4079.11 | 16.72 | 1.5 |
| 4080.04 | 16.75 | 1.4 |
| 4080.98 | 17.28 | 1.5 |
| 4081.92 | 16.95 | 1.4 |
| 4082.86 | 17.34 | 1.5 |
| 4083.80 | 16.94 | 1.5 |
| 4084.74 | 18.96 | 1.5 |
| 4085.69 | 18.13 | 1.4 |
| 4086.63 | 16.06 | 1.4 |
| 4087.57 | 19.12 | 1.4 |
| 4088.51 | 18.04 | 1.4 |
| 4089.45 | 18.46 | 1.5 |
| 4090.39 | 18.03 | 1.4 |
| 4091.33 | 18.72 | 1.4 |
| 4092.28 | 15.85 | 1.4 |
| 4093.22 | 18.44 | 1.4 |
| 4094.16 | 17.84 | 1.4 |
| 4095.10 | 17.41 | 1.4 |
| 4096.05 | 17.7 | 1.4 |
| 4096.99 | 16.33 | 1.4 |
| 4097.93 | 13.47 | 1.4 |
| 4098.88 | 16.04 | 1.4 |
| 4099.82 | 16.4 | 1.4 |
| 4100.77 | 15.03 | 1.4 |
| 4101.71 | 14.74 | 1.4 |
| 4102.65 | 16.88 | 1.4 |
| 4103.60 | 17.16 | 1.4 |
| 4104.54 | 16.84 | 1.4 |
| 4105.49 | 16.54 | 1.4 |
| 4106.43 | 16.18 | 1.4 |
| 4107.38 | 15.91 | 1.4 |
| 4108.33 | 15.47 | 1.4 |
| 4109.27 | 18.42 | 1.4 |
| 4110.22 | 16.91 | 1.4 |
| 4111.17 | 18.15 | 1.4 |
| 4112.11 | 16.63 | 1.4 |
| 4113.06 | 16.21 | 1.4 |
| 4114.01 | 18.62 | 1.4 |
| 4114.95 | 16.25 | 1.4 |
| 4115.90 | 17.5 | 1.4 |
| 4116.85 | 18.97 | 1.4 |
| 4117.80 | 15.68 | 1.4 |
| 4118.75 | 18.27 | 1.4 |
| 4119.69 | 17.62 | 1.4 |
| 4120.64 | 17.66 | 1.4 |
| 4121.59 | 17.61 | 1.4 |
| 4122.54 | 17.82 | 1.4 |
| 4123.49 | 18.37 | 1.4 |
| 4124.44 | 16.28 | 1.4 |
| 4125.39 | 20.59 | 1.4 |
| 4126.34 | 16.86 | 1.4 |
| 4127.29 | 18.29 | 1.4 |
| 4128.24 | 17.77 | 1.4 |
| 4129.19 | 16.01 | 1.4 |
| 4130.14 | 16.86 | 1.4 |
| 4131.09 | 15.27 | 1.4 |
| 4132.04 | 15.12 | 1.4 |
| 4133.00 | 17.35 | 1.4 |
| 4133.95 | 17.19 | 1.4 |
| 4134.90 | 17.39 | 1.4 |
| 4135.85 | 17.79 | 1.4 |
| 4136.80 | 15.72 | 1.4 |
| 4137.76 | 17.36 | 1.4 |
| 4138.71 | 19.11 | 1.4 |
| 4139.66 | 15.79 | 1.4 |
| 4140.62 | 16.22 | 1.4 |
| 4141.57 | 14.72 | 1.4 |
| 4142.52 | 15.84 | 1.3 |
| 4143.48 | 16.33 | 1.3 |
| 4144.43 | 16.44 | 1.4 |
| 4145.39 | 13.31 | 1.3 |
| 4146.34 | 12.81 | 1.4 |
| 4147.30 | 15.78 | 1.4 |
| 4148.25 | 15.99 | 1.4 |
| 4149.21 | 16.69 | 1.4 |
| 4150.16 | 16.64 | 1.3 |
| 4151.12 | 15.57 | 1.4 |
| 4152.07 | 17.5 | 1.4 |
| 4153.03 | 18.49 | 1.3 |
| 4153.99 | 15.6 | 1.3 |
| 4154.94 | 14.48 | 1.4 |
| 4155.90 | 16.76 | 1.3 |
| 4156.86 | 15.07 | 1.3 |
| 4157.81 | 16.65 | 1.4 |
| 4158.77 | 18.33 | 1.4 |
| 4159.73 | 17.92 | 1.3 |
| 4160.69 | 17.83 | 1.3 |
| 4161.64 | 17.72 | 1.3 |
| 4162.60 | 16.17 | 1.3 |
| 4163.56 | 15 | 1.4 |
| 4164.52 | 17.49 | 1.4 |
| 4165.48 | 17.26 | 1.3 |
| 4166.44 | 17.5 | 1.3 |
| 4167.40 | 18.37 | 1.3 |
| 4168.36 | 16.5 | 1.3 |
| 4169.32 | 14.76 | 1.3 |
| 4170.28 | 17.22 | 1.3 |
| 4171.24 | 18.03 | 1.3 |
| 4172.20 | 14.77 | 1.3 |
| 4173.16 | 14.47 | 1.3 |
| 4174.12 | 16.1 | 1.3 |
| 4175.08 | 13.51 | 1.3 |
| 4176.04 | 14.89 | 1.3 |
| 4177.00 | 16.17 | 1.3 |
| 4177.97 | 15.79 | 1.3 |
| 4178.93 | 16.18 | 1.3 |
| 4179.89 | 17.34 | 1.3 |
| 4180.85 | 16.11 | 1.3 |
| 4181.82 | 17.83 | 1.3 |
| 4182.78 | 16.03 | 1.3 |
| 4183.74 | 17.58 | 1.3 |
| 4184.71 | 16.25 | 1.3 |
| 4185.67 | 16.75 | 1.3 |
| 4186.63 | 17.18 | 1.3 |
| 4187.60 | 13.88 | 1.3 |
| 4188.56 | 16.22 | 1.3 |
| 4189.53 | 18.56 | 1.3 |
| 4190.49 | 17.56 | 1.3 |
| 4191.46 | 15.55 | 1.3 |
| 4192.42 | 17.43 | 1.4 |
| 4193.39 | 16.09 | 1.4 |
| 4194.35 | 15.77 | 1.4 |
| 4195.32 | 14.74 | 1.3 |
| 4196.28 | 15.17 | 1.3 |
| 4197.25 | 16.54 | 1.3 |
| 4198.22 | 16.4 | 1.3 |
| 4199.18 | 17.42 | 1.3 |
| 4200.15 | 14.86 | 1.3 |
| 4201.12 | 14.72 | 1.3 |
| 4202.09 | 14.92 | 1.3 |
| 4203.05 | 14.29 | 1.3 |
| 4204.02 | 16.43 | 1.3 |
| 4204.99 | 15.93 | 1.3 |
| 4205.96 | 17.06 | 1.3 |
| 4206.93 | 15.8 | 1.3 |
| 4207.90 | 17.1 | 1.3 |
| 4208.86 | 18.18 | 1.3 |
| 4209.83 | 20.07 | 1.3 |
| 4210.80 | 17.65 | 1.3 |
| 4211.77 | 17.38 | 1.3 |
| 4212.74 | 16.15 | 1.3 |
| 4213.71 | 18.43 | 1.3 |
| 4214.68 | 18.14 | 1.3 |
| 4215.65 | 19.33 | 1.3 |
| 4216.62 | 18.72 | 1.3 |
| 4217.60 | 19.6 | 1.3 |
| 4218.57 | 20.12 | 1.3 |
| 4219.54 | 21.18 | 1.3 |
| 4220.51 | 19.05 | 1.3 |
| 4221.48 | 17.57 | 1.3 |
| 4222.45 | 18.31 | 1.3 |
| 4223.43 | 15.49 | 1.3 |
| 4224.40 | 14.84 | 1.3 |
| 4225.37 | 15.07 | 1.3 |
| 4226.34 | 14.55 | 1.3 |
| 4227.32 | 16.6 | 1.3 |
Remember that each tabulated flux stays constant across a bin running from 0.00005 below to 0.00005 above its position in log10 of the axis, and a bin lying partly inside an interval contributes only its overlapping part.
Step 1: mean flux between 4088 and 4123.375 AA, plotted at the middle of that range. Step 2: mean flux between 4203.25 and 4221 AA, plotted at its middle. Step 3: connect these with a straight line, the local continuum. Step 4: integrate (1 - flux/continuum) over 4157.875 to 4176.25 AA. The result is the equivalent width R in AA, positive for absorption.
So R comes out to 1.13 AA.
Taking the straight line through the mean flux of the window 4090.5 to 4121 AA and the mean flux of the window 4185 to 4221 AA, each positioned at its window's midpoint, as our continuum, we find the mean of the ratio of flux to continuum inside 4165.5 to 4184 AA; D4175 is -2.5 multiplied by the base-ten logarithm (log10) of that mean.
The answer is 0.05 mag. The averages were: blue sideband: 16.9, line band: 16.3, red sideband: 17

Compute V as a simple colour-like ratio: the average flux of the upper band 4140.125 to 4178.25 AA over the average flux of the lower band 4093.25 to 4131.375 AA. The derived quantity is 0.95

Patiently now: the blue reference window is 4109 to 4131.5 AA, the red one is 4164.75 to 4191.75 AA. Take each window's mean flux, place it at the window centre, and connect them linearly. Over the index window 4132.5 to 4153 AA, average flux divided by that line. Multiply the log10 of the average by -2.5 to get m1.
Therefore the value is 0.05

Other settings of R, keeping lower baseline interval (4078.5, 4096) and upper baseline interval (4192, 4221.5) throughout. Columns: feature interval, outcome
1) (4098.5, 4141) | 1.2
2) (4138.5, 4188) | 3.0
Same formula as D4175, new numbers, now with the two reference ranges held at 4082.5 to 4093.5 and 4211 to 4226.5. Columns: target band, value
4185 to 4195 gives 0.09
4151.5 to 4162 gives 0.06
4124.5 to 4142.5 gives 0.06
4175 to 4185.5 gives 0.10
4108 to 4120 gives 0.03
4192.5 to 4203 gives 0.14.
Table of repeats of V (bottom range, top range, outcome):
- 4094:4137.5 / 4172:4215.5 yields 0.97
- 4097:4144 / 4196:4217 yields 1.00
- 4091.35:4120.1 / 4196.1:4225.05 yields 1.03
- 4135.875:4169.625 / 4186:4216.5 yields 1.01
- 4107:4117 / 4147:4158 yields 0.95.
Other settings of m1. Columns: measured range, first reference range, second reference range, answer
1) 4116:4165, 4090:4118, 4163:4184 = -0.01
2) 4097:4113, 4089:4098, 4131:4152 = 0.05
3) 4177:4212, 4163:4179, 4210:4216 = 0.04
